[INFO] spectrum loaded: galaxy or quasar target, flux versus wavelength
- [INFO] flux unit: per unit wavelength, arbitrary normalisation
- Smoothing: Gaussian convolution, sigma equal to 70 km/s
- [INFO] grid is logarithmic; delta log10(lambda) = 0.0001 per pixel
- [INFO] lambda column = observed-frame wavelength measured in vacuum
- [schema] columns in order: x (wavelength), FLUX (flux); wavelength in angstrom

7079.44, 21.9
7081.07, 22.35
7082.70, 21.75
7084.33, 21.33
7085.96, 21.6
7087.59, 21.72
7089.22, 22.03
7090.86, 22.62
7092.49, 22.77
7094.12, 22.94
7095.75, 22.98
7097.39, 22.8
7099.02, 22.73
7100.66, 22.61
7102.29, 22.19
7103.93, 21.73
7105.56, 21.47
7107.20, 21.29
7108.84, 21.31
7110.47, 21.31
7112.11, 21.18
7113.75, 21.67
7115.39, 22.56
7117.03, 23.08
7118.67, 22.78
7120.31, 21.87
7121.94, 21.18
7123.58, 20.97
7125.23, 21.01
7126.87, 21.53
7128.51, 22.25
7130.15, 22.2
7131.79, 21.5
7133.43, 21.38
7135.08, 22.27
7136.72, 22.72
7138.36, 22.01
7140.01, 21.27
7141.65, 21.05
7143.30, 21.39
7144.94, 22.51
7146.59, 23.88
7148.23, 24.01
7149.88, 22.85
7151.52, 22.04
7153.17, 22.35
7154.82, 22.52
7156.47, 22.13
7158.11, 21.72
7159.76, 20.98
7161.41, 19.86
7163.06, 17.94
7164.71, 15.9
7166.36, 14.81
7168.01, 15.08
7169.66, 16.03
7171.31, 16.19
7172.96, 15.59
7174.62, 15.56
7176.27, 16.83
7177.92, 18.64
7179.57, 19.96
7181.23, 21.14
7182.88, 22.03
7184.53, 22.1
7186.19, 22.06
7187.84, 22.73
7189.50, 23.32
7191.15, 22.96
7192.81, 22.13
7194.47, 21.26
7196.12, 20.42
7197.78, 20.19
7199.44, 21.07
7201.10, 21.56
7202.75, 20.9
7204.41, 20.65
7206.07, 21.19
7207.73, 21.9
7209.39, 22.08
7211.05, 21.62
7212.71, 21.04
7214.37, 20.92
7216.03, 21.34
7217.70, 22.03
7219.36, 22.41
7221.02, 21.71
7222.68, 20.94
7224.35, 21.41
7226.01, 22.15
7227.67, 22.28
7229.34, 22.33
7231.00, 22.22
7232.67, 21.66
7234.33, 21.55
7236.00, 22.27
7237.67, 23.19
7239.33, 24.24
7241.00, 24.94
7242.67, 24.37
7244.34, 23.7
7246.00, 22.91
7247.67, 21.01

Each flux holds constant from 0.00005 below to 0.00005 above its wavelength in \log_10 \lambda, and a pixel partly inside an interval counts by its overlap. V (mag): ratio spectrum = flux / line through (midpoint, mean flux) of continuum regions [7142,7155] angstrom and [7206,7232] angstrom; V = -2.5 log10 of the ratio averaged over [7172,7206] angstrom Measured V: 0.079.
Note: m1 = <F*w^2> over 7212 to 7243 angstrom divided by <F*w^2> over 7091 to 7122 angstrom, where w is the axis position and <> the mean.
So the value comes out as 1.0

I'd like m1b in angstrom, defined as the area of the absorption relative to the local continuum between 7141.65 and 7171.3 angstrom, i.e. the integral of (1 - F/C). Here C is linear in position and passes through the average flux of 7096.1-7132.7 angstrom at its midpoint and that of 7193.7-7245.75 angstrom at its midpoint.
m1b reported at 2.2 angstrom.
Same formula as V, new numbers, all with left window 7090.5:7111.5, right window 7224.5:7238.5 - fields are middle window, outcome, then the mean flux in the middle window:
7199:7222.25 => 0.036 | 21.5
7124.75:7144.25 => 0.022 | 21.7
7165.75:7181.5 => 0.298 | 16.9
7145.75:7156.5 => -0.033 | 22.9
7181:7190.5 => -0.007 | 22.3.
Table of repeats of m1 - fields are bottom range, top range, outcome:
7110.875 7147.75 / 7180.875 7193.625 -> 1.04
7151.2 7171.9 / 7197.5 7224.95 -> 1.14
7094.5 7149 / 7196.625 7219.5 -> 0.99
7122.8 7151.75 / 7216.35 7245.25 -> 1.05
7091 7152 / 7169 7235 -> 0.97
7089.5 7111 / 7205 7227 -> 1.00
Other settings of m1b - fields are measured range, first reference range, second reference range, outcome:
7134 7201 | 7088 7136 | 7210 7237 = 4.2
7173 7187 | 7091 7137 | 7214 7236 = 1.5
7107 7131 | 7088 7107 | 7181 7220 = 0.5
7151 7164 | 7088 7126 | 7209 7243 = 0.6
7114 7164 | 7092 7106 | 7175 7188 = -0.8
